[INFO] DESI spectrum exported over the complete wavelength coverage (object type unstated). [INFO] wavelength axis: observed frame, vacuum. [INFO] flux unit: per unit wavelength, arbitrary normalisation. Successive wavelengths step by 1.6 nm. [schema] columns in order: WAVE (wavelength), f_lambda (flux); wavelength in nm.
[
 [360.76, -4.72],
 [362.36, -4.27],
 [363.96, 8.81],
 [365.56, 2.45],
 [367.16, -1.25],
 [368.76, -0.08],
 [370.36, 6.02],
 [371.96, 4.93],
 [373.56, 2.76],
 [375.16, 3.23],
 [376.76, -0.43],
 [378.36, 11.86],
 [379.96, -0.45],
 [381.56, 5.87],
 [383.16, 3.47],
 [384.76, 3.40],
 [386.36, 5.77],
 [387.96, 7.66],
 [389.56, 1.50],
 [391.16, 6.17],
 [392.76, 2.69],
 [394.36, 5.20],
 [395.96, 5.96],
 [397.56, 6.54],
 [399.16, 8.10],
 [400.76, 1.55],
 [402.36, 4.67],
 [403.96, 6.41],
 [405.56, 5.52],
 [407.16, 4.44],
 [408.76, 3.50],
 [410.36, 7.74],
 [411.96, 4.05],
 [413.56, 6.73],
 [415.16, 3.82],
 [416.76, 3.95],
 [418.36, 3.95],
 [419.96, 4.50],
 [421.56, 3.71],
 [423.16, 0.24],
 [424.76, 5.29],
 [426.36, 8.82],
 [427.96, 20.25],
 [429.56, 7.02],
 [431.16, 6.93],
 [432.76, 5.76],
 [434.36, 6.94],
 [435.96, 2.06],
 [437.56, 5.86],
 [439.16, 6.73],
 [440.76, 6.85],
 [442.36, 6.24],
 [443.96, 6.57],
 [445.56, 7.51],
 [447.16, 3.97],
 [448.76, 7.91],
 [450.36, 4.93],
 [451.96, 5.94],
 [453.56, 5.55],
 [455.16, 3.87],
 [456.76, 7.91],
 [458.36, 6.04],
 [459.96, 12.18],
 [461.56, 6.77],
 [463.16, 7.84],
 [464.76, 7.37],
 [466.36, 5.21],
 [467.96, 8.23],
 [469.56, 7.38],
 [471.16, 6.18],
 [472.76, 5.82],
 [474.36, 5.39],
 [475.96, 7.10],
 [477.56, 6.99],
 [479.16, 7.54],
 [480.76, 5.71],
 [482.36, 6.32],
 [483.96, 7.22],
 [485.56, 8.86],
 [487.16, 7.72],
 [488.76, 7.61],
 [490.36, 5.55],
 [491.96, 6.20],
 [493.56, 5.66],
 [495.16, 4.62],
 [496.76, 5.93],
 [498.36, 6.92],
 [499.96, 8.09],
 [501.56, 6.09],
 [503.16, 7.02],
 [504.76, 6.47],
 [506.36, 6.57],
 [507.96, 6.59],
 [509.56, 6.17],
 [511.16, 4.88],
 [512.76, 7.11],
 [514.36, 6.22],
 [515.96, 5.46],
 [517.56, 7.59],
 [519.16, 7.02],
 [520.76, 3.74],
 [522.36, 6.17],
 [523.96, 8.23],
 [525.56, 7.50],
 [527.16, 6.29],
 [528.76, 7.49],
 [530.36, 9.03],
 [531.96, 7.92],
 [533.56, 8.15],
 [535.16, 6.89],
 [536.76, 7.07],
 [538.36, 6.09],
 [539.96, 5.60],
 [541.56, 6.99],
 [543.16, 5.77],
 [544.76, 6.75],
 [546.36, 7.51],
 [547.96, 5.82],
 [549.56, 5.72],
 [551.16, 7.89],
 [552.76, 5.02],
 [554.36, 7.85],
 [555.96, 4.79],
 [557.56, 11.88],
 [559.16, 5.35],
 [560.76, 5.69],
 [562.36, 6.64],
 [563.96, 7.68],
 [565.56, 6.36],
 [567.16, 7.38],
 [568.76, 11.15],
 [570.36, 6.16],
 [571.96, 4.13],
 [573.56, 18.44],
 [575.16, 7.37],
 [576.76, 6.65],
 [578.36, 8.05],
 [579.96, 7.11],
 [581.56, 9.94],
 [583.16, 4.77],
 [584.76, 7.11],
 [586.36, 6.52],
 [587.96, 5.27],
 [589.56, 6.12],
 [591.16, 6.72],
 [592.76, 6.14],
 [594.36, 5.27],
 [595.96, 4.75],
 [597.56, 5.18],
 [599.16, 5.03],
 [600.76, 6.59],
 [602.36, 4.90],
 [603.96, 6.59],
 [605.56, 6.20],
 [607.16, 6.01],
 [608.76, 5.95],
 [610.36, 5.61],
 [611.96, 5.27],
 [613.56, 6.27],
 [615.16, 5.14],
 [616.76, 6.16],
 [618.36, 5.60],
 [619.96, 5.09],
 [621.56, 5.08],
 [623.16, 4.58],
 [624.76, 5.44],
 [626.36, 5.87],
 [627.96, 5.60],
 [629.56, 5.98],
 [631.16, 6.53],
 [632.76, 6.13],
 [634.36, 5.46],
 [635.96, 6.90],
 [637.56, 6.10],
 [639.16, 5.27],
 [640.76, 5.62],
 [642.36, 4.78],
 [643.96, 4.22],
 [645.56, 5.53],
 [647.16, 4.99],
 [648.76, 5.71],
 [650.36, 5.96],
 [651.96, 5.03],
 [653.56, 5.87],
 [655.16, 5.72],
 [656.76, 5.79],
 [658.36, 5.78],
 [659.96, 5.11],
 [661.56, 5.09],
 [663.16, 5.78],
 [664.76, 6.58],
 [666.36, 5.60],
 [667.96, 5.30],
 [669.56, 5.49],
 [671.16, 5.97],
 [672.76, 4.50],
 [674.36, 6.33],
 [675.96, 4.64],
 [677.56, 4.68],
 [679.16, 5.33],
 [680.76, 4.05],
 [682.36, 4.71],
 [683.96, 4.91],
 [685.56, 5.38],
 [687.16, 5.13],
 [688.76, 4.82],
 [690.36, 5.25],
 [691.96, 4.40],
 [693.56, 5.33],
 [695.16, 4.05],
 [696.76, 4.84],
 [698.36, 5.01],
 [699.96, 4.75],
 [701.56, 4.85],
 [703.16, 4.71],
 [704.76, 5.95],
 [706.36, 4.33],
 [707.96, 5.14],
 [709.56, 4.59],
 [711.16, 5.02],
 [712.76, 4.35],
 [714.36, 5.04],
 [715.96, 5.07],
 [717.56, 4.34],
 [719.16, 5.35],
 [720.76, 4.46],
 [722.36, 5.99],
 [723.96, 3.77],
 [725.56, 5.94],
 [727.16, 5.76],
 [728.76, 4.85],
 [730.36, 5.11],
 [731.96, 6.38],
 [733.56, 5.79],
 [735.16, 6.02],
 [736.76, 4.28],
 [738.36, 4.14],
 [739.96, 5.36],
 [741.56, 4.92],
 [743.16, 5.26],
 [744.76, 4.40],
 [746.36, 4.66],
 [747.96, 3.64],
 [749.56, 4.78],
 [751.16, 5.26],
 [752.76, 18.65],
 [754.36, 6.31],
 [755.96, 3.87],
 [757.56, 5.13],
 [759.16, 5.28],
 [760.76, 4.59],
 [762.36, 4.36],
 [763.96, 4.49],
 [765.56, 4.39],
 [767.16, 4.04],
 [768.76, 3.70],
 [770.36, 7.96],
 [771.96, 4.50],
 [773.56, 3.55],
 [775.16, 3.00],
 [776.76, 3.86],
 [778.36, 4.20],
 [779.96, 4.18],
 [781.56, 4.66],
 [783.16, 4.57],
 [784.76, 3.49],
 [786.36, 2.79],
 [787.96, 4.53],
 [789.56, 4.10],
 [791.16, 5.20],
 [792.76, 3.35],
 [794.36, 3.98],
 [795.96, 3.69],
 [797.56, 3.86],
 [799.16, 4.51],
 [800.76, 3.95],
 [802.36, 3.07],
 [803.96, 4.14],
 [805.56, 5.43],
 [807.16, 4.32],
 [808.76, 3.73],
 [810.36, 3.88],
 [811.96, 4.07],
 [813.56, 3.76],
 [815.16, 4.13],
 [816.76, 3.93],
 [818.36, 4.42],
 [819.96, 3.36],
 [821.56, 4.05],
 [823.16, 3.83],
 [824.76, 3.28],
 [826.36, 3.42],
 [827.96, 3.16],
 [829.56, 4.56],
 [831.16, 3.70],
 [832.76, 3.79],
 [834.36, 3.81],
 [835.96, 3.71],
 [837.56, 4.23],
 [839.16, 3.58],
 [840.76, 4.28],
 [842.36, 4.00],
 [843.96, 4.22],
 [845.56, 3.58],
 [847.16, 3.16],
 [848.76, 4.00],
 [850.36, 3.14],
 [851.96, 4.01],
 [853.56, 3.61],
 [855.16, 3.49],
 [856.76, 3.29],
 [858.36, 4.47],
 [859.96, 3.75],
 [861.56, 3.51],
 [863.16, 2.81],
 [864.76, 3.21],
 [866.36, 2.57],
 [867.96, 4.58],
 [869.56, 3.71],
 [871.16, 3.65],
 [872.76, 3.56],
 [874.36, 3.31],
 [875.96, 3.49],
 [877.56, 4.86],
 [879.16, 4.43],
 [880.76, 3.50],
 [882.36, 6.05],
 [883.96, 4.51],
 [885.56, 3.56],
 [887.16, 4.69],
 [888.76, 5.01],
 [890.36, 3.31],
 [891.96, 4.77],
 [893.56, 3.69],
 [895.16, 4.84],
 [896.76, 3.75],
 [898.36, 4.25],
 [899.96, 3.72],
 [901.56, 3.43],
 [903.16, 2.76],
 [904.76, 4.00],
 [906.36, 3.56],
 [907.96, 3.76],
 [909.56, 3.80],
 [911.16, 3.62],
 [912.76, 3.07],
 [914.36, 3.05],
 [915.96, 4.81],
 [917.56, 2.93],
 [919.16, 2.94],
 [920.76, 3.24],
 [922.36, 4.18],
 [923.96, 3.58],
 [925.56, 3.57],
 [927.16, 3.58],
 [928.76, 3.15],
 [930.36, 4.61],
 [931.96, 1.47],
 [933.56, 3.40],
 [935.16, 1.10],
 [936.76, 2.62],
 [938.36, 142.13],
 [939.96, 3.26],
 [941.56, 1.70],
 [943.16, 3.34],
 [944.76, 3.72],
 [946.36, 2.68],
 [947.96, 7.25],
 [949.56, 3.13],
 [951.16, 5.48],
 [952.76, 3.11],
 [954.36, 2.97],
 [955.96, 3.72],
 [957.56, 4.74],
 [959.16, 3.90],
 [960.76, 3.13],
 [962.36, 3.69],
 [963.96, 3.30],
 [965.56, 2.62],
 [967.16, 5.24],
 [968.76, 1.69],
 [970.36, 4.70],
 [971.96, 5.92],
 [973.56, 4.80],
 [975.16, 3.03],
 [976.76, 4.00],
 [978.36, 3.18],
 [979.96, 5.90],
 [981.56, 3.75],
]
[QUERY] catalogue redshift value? 0.146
